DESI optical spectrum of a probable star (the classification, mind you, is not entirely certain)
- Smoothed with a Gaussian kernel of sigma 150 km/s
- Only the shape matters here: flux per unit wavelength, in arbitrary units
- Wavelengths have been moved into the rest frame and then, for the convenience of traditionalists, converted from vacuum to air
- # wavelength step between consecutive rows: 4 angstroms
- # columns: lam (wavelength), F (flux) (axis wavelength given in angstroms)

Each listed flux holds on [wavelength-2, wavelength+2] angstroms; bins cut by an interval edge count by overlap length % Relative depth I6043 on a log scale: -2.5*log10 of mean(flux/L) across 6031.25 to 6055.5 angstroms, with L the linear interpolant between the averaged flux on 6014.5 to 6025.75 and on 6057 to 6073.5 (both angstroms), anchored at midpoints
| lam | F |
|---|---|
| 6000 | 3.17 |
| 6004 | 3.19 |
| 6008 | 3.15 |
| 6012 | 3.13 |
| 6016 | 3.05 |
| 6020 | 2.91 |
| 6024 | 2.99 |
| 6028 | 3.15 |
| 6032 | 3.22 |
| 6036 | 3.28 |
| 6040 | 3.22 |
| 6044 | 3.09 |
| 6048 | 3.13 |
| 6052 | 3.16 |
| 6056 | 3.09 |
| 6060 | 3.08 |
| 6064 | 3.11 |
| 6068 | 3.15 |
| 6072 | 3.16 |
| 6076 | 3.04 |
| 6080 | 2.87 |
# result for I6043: -0.04 mag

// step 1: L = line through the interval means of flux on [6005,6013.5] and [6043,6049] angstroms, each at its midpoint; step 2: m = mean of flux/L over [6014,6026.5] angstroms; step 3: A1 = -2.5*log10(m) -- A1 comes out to 0.05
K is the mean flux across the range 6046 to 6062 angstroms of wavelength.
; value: 3.12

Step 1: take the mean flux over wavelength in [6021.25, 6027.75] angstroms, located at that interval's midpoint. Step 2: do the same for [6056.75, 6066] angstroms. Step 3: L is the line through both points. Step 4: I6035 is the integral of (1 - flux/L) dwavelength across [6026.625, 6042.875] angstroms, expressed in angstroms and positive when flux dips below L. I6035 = -0.91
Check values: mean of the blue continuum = 3.02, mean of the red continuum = 3.09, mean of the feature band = 3.21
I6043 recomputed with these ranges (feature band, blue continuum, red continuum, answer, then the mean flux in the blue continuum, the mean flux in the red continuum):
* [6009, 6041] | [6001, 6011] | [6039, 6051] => 0.013 mag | 3.17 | 3.14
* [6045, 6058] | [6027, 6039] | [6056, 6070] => 0.010 mag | 3.22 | 3.11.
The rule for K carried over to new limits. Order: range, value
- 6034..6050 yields 3.18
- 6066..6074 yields 3.16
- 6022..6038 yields 3.16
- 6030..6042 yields 3.24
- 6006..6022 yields 3.06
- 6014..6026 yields 2.98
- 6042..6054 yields 3.13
